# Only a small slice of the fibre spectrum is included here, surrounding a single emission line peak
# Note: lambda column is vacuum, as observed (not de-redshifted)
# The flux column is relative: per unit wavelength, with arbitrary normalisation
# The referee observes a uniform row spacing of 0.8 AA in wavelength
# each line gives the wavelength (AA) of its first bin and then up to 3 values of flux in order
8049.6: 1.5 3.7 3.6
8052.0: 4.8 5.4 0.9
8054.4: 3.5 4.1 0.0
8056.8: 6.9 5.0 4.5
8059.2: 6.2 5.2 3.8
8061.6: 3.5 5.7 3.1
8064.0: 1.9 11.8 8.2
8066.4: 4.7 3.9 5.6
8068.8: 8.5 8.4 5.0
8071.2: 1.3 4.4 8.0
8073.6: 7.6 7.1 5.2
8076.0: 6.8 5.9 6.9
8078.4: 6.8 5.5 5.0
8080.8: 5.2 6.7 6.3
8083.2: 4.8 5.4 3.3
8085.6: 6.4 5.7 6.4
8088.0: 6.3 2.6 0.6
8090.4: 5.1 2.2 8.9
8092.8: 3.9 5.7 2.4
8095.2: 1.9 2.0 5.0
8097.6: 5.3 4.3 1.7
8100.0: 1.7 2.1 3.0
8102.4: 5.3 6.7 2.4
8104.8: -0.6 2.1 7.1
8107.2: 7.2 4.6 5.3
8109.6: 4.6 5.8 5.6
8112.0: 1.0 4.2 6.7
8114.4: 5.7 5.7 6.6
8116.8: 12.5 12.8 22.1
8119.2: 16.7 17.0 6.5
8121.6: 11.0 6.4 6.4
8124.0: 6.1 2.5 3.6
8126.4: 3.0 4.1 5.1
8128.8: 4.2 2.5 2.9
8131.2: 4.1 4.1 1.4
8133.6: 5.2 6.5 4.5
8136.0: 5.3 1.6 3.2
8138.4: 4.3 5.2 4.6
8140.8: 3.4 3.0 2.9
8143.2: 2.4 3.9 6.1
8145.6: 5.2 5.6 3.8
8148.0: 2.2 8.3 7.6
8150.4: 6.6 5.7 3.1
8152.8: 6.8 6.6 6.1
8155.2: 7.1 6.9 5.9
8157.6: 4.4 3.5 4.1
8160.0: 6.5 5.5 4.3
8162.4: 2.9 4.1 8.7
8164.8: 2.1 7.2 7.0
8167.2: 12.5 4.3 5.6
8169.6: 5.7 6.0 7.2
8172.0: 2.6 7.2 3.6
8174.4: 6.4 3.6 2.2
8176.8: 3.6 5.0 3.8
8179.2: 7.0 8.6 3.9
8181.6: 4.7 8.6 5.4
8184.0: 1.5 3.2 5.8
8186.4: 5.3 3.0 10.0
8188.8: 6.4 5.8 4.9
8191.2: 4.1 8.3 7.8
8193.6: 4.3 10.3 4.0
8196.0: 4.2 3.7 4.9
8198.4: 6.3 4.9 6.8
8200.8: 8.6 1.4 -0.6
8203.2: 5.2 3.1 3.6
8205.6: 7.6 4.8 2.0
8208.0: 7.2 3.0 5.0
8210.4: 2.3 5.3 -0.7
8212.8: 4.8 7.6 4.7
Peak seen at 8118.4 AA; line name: Hgamma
